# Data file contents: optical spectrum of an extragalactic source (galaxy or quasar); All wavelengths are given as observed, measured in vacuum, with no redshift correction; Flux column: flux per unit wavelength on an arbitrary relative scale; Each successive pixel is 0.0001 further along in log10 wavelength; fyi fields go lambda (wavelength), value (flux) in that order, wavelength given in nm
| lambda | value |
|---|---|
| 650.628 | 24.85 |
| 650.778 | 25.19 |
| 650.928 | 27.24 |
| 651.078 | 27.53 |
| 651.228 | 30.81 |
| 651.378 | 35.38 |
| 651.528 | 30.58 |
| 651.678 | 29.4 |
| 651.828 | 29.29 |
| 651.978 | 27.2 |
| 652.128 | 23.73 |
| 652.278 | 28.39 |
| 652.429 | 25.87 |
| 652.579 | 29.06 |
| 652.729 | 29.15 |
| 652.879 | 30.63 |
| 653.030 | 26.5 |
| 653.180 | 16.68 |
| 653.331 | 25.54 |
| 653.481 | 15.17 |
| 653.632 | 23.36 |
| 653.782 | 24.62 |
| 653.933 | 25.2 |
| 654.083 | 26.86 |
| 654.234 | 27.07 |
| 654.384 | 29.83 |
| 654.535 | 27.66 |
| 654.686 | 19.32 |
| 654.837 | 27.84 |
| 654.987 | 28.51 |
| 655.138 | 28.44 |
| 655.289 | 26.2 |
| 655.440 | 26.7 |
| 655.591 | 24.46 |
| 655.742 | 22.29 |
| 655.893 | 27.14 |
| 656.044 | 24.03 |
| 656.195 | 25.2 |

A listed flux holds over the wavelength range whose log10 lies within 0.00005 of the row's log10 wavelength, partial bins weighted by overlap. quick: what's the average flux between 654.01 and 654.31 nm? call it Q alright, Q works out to 27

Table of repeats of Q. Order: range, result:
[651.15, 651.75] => 31.5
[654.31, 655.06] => 26.6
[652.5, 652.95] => 29.6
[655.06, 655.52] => 27.1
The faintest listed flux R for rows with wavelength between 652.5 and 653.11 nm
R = 26.5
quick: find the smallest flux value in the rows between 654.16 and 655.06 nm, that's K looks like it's 19.32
